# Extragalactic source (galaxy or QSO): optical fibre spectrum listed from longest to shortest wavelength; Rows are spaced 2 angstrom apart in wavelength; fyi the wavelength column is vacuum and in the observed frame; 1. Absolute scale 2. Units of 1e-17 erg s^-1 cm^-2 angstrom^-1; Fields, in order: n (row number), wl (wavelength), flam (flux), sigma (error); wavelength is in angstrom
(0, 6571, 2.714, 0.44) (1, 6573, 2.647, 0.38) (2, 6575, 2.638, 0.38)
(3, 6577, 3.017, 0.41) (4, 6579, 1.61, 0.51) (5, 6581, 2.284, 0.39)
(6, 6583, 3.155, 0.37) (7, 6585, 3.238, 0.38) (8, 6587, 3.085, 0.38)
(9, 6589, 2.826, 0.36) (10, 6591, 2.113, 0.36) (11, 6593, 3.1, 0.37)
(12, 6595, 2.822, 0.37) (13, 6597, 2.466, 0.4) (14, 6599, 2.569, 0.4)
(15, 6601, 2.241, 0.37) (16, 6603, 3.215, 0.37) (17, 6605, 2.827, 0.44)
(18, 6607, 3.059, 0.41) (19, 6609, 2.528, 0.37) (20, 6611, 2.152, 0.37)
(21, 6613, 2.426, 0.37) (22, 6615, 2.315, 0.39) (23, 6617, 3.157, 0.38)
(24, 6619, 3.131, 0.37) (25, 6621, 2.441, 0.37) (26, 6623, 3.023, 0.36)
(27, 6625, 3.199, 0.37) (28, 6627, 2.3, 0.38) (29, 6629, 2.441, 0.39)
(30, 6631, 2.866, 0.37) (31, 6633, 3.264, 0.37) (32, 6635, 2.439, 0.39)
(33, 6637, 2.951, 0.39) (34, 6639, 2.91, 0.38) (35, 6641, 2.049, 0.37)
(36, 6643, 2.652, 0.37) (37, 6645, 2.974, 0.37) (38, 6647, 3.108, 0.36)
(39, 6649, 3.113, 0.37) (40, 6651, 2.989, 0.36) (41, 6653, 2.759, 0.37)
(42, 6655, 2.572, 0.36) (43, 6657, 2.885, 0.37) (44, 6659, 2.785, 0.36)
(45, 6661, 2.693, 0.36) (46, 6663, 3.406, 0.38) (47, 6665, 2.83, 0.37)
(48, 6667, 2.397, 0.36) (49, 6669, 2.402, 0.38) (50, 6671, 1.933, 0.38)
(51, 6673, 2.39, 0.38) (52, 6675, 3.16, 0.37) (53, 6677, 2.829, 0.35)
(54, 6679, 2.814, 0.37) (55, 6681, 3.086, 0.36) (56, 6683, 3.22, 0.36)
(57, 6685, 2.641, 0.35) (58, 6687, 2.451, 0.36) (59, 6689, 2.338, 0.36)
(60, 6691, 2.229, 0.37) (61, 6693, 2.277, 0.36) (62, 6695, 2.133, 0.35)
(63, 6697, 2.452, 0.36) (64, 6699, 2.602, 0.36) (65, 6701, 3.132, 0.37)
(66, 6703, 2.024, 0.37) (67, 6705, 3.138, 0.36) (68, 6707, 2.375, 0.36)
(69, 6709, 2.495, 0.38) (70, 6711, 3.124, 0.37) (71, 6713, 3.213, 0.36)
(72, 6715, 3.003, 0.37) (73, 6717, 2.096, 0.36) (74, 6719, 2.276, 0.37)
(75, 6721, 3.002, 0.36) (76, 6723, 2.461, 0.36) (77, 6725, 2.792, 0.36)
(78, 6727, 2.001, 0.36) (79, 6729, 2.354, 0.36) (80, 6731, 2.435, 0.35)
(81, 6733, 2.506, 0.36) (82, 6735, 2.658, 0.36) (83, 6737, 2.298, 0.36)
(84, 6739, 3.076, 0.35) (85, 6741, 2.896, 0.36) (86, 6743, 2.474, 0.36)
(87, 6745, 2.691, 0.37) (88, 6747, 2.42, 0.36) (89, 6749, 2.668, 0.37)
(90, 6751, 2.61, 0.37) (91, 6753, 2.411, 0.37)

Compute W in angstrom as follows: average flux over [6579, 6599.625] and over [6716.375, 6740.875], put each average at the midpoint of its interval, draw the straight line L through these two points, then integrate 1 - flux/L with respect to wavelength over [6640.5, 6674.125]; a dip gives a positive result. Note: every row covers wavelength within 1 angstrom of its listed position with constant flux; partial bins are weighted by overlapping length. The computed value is -1.2 angstrom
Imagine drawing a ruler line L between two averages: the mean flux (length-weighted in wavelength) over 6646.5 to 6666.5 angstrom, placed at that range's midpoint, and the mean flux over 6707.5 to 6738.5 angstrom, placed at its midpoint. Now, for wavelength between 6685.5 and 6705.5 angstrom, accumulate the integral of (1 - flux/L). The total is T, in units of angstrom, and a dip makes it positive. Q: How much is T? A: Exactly 1.8 angstrom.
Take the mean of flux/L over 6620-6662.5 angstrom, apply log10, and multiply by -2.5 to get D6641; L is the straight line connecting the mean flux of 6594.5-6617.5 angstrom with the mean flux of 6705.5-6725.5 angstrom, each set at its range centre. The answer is -0.05 mag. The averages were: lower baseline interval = 2.63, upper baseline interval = 2.69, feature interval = 2.79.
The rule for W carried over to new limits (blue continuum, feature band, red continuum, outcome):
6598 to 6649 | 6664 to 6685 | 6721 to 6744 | -0.4 angstrom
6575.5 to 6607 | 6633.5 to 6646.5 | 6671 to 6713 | -0.1 angstrom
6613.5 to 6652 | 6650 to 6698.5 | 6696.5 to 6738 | 0.9 angstrom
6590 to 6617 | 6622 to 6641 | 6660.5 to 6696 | -1.1 angstrom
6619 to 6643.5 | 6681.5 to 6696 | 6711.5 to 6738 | 0.7 angstrom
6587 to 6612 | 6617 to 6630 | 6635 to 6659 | -0.2 angstrom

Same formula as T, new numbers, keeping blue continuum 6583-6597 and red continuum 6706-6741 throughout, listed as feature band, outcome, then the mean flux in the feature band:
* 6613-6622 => 0.3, 2.72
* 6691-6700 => 1.0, 2.35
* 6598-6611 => 0.6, 2.69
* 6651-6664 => -0.6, 2.86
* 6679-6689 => -0.4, 2.79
